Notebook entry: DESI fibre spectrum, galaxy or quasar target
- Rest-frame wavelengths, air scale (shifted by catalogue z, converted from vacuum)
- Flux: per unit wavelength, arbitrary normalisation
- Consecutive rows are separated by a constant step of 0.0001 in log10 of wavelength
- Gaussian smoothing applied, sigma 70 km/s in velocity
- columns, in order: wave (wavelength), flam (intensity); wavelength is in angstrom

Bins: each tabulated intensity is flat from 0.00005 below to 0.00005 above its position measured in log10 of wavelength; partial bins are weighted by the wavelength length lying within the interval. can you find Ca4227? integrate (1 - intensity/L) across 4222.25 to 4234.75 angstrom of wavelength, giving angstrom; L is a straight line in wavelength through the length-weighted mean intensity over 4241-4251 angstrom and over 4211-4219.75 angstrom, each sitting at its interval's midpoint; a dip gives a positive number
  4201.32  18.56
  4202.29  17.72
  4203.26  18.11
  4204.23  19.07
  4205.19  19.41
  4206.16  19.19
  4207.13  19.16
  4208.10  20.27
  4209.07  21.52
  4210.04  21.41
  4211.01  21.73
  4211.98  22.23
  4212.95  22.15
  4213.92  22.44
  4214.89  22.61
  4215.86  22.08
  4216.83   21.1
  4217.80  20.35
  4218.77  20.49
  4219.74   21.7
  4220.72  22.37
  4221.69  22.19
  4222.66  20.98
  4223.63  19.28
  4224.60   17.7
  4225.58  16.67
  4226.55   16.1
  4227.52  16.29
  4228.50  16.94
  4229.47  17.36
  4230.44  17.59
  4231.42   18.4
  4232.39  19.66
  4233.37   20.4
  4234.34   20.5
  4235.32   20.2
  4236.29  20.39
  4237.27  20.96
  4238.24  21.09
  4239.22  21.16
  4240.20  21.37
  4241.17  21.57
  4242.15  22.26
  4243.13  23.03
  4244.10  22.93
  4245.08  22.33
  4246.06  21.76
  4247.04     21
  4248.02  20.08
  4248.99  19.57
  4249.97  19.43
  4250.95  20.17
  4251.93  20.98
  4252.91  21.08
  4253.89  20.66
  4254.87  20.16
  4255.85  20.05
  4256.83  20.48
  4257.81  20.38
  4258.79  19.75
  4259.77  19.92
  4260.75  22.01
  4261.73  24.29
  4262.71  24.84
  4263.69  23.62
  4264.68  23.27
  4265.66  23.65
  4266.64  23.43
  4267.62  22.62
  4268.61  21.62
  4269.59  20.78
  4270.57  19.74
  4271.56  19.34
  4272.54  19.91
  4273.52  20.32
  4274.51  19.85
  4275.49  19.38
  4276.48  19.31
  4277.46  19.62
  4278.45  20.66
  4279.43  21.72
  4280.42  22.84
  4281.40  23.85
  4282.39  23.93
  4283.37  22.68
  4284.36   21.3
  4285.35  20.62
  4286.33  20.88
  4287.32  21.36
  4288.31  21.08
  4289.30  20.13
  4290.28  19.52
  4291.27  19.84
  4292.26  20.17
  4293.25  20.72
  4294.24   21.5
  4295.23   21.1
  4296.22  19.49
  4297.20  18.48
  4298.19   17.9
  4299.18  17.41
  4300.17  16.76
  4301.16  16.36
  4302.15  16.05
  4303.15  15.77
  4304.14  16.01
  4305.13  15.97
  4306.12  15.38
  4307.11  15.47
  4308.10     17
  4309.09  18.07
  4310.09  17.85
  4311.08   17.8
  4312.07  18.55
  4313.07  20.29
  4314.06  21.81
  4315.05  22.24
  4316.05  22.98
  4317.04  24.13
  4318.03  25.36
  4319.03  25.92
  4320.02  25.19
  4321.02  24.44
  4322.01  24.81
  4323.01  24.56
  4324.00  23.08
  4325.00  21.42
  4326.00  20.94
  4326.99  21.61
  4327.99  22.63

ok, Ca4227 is 1.9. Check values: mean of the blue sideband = 21.7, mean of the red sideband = 21.3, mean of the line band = 18.3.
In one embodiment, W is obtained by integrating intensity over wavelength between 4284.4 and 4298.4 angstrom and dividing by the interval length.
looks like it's 20.3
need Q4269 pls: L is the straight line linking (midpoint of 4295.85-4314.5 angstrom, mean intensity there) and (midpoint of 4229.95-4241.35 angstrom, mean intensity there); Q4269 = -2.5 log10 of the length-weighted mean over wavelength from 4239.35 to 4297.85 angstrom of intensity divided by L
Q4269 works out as -0.12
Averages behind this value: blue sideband 20.2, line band 21.2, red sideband 17.5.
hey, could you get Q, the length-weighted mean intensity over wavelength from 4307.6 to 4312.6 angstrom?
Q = 17.8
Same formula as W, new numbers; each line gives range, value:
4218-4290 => 20.8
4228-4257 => 20.4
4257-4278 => 21.3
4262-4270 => 23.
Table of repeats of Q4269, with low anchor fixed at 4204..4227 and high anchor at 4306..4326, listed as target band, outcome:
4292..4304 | 0.16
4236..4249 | -0.04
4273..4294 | 0.01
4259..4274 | -0.05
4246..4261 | 0.02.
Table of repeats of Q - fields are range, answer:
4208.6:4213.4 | 21.8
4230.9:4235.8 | 19.8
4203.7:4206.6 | 19.2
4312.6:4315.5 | 21.5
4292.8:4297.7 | 20.3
